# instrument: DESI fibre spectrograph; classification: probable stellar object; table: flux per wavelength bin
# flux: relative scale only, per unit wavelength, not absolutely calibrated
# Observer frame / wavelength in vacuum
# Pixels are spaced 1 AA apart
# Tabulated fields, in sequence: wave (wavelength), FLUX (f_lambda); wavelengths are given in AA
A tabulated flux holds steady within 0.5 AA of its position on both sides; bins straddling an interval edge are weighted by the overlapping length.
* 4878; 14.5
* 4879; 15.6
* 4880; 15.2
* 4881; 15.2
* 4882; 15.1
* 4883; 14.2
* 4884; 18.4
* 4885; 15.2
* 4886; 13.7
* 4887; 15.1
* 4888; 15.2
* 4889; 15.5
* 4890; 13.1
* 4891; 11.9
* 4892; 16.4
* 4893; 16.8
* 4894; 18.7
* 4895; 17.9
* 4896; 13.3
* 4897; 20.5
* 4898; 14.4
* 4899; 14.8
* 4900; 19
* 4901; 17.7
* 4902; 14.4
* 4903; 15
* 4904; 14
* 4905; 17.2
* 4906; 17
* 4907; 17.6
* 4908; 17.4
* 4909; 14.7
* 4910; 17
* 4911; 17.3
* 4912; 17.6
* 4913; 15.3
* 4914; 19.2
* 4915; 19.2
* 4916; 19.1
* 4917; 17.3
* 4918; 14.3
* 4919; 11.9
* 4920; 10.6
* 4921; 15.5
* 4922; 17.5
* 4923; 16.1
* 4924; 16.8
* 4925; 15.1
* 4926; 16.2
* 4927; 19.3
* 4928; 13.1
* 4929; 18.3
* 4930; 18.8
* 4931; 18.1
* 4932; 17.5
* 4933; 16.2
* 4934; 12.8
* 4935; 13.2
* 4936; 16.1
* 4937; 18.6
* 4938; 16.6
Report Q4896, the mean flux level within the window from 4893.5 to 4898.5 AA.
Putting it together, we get 17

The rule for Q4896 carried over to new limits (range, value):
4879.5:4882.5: 15.2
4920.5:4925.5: 16.2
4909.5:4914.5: 17.3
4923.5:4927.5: 16.9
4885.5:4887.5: 14.4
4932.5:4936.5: 14.6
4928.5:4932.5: 18.2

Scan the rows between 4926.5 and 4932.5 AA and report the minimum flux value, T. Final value 13.1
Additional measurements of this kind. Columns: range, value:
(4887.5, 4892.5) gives 11.9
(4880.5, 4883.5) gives 14.2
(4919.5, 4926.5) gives 10.6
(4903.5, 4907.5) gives 14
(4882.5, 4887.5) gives 13.7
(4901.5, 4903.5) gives 14.4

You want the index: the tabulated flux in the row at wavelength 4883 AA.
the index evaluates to 14.2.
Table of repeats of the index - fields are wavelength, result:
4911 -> 17.3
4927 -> 19.3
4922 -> 17.5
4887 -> 15.1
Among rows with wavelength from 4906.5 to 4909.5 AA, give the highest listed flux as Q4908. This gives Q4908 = 17.6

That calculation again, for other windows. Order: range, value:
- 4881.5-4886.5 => 18.4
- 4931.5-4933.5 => 17.5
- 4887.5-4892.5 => 16.4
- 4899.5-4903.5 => 19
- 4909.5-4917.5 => 19.2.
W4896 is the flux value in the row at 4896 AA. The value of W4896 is 13.3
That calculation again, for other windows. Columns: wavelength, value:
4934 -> 12.8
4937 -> 18.6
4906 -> 17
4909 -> 14.7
